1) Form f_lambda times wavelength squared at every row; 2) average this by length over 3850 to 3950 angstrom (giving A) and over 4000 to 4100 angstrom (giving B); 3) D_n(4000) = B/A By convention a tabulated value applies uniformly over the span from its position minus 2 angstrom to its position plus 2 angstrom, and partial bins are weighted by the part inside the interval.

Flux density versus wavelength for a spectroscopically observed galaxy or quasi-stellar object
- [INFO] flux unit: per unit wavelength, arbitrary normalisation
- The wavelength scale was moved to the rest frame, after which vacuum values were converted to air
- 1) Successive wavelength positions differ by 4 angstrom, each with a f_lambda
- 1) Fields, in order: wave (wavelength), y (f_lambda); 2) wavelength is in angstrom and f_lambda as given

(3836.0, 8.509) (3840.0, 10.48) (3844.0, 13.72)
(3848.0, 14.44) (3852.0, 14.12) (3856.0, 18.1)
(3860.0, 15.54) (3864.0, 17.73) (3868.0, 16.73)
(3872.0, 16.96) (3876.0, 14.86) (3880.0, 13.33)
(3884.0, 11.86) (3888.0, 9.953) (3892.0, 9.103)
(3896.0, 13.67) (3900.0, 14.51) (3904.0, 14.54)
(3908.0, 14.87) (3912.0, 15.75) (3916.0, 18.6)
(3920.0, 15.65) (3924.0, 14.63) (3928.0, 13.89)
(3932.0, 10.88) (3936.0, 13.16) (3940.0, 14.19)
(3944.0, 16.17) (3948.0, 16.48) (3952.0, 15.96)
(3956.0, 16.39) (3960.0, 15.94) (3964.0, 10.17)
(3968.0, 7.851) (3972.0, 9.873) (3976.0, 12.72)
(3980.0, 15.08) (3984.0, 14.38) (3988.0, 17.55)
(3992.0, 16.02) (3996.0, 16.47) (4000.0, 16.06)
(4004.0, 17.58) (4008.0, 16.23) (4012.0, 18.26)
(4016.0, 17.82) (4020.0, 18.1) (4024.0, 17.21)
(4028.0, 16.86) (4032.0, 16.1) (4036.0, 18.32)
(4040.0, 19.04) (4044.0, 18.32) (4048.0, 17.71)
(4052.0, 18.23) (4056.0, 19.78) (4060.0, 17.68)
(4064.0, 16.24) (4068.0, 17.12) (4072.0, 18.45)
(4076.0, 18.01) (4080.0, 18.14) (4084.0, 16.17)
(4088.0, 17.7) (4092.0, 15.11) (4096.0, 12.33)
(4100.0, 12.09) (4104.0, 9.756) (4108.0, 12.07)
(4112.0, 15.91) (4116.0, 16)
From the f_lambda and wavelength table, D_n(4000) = 1.3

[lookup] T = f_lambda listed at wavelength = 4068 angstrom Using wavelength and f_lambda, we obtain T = 17.12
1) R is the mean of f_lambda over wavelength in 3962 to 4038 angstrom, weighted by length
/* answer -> 15.4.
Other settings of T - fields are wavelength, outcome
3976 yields 12.72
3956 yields 16.39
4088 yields 17.7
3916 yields 18.6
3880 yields 13.33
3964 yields 10.17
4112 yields 15.91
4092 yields 15.11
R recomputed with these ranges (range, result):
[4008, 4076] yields 17.8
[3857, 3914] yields 14.3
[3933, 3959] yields 15.2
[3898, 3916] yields 15.3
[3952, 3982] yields 12.8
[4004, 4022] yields 17.6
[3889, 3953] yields 14.4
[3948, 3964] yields 15.4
